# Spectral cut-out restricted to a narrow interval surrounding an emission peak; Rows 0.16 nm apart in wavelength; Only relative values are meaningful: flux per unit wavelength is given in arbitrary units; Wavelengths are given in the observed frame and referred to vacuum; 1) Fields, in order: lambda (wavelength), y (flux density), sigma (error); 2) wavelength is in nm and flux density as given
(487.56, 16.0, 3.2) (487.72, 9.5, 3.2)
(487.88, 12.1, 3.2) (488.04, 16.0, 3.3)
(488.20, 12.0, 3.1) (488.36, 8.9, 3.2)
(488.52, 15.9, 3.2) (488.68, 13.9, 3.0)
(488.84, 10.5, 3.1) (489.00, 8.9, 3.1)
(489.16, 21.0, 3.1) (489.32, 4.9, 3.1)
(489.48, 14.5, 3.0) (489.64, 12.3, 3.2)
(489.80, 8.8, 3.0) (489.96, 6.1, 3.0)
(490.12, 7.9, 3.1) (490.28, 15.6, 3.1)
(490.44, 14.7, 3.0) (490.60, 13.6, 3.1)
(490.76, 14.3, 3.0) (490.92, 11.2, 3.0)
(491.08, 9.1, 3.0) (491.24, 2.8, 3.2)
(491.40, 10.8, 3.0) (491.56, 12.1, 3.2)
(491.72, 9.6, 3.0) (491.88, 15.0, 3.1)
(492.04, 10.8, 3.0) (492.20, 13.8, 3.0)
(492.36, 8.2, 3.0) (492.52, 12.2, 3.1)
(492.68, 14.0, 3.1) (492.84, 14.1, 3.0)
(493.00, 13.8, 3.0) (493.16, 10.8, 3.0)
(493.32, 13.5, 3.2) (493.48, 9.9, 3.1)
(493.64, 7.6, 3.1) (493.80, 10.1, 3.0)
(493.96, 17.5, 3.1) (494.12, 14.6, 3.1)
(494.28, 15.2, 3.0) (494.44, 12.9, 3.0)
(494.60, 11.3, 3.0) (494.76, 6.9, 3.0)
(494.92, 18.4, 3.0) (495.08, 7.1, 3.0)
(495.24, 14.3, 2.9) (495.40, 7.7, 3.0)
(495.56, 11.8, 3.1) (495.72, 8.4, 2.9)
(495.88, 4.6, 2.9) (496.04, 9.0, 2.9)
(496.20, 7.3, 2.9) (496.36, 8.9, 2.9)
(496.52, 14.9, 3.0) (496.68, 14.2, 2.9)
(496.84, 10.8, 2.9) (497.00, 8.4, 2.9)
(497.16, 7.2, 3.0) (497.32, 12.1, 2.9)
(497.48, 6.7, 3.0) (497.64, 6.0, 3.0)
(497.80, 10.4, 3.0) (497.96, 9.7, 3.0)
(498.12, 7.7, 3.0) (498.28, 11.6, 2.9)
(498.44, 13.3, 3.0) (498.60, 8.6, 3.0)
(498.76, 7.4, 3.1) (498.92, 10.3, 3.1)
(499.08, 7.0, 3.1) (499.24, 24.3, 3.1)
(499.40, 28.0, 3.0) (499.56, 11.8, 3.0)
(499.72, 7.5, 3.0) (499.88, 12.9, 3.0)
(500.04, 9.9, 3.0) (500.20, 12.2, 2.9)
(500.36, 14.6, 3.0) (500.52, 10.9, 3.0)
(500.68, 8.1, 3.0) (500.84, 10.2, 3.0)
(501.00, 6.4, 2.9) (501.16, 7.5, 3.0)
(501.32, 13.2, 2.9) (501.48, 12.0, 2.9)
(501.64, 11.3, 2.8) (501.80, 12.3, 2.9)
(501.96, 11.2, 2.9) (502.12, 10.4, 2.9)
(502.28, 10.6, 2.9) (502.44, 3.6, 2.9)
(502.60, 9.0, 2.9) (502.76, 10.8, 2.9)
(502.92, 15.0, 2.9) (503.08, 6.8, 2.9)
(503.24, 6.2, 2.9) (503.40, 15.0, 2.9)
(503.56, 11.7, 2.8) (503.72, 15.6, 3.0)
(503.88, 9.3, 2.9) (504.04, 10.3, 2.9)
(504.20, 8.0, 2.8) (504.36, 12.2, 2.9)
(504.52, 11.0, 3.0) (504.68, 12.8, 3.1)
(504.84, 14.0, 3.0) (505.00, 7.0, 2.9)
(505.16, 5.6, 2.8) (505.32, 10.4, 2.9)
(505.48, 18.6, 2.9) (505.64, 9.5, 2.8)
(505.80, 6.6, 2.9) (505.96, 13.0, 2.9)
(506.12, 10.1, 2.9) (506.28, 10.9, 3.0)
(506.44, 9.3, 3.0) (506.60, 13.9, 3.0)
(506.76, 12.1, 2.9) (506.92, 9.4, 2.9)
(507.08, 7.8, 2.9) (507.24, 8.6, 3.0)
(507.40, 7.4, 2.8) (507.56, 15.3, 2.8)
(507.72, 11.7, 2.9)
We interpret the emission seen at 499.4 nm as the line H-gamma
